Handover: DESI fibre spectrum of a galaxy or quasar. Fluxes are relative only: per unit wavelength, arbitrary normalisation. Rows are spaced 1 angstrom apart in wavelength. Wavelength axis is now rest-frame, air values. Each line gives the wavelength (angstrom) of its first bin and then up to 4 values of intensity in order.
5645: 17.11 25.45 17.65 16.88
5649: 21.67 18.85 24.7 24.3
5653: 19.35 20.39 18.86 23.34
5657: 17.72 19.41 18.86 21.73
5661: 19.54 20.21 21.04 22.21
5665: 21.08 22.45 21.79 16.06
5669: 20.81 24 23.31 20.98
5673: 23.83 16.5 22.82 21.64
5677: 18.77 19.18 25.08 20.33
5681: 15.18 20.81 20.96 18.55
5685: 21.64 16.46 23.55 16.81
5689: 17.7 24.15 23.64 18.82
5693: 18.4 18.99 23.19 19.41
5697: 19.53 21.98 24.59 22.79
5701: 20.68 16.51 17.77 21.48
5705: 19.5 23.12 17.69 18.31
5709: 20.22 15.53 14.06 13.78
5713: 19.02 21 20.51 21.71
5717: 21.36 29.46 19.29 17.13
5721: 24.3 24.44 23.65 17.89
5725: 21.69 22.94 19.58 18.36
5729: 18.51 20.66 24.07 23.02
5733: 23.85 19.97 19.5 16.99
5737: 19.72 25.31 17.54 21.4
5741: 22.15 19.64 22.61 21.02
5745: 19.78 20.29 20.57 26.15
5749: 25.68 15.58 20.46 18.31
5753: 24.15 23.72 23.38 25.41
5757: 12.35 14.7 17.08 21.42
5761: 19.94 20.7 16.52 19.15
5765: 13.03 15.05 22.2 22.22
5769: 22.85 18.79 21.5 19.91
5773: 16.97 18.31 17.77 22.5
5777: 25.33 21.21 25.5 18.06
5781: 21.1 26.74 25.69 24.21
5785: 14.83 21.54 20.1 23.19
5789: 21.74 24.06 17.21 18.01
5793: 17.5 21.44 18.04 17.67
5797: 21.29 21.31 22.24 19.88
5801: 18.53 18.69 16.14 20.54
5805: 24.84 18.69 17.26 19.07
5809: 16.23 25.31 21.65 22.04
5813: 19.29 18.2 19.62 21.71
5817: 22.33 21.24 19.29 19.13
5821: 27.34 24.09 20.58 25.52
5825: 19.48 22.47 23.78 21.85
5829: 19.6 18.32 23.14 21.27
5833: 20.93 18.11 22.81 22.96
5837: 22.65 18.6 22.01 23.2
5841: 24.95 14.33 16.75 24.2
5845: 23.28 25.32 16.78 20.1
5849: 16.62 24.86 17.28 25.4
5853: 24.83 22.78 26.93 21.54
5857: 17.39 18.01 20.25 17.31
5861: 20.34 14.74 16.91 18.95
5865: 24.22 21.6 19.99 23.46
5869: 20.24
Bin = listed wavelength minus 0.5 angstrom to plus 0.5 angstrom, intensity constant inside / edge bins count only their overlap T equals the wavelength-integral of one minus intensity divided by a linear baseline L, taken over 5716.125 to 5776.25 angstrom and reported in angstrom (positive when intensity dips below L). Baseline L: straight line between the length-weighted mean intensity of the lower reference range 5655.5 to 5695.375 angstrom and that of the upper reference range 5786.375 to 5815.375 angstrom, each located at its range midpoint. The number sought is -0.9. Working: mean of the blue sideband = 20.5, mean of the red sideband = 20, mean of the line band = 20.5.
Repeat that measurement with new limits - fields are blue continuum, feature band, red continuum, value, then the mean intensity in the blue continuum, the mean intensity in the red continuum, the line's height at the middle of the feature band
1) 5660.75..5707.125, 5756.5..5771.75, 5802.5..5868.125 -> 1.6 angstrom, 20.6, 20.9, 20.7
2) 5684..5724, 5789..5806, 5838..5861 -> 0.7 angstrom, 20.3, 21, 20.8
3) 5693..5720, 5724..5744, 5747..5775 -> -1.0 angstrom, 20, 19.8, 19.9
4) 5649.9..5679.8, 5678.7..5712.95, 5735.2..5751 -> 2.1 angstrom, 21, 20.9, 21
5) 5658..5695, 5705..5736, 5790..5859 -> 0.3 angstrom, 20.5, 20.8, 20.6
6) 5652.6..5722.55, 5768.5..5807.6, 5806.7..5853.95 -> 0.8 angstrom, 20.4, 21.2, 21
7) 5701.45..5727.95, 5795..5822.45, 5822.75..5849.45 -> 0.6 angstrom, 20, 21.1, 20.9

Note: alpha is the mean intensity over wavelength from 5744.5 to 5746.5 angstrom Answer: 20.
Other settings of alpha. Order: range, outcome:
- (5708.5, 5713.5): 16.5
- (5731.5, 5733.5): 23.4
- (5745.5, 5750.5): 21.7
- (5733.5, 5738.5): 20.3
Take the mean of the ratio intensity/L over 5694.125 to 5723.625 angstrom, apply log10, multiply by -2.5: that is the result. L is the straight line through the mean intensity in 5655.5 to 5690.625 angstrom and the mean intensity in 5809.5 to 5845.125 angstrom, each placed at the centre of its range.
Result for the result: 0.019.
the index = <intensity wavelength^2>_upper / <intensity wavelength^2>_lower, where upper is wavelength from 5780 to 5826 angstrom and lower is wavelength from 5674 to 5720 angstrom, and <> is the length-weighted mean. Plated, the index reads 1.07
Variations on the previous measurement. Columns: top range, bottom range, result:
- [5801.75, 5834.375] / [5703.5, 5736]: 1.06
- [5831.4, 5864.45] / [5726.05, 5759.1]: 1.04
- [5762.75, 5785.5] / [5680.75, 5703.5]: 1.04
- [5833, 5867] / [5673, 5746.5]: 1.07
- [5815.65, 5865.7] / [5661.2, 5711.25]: 1.10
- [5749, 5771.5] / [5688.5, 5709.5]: 0.98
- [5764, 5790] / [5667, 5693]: 1.05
